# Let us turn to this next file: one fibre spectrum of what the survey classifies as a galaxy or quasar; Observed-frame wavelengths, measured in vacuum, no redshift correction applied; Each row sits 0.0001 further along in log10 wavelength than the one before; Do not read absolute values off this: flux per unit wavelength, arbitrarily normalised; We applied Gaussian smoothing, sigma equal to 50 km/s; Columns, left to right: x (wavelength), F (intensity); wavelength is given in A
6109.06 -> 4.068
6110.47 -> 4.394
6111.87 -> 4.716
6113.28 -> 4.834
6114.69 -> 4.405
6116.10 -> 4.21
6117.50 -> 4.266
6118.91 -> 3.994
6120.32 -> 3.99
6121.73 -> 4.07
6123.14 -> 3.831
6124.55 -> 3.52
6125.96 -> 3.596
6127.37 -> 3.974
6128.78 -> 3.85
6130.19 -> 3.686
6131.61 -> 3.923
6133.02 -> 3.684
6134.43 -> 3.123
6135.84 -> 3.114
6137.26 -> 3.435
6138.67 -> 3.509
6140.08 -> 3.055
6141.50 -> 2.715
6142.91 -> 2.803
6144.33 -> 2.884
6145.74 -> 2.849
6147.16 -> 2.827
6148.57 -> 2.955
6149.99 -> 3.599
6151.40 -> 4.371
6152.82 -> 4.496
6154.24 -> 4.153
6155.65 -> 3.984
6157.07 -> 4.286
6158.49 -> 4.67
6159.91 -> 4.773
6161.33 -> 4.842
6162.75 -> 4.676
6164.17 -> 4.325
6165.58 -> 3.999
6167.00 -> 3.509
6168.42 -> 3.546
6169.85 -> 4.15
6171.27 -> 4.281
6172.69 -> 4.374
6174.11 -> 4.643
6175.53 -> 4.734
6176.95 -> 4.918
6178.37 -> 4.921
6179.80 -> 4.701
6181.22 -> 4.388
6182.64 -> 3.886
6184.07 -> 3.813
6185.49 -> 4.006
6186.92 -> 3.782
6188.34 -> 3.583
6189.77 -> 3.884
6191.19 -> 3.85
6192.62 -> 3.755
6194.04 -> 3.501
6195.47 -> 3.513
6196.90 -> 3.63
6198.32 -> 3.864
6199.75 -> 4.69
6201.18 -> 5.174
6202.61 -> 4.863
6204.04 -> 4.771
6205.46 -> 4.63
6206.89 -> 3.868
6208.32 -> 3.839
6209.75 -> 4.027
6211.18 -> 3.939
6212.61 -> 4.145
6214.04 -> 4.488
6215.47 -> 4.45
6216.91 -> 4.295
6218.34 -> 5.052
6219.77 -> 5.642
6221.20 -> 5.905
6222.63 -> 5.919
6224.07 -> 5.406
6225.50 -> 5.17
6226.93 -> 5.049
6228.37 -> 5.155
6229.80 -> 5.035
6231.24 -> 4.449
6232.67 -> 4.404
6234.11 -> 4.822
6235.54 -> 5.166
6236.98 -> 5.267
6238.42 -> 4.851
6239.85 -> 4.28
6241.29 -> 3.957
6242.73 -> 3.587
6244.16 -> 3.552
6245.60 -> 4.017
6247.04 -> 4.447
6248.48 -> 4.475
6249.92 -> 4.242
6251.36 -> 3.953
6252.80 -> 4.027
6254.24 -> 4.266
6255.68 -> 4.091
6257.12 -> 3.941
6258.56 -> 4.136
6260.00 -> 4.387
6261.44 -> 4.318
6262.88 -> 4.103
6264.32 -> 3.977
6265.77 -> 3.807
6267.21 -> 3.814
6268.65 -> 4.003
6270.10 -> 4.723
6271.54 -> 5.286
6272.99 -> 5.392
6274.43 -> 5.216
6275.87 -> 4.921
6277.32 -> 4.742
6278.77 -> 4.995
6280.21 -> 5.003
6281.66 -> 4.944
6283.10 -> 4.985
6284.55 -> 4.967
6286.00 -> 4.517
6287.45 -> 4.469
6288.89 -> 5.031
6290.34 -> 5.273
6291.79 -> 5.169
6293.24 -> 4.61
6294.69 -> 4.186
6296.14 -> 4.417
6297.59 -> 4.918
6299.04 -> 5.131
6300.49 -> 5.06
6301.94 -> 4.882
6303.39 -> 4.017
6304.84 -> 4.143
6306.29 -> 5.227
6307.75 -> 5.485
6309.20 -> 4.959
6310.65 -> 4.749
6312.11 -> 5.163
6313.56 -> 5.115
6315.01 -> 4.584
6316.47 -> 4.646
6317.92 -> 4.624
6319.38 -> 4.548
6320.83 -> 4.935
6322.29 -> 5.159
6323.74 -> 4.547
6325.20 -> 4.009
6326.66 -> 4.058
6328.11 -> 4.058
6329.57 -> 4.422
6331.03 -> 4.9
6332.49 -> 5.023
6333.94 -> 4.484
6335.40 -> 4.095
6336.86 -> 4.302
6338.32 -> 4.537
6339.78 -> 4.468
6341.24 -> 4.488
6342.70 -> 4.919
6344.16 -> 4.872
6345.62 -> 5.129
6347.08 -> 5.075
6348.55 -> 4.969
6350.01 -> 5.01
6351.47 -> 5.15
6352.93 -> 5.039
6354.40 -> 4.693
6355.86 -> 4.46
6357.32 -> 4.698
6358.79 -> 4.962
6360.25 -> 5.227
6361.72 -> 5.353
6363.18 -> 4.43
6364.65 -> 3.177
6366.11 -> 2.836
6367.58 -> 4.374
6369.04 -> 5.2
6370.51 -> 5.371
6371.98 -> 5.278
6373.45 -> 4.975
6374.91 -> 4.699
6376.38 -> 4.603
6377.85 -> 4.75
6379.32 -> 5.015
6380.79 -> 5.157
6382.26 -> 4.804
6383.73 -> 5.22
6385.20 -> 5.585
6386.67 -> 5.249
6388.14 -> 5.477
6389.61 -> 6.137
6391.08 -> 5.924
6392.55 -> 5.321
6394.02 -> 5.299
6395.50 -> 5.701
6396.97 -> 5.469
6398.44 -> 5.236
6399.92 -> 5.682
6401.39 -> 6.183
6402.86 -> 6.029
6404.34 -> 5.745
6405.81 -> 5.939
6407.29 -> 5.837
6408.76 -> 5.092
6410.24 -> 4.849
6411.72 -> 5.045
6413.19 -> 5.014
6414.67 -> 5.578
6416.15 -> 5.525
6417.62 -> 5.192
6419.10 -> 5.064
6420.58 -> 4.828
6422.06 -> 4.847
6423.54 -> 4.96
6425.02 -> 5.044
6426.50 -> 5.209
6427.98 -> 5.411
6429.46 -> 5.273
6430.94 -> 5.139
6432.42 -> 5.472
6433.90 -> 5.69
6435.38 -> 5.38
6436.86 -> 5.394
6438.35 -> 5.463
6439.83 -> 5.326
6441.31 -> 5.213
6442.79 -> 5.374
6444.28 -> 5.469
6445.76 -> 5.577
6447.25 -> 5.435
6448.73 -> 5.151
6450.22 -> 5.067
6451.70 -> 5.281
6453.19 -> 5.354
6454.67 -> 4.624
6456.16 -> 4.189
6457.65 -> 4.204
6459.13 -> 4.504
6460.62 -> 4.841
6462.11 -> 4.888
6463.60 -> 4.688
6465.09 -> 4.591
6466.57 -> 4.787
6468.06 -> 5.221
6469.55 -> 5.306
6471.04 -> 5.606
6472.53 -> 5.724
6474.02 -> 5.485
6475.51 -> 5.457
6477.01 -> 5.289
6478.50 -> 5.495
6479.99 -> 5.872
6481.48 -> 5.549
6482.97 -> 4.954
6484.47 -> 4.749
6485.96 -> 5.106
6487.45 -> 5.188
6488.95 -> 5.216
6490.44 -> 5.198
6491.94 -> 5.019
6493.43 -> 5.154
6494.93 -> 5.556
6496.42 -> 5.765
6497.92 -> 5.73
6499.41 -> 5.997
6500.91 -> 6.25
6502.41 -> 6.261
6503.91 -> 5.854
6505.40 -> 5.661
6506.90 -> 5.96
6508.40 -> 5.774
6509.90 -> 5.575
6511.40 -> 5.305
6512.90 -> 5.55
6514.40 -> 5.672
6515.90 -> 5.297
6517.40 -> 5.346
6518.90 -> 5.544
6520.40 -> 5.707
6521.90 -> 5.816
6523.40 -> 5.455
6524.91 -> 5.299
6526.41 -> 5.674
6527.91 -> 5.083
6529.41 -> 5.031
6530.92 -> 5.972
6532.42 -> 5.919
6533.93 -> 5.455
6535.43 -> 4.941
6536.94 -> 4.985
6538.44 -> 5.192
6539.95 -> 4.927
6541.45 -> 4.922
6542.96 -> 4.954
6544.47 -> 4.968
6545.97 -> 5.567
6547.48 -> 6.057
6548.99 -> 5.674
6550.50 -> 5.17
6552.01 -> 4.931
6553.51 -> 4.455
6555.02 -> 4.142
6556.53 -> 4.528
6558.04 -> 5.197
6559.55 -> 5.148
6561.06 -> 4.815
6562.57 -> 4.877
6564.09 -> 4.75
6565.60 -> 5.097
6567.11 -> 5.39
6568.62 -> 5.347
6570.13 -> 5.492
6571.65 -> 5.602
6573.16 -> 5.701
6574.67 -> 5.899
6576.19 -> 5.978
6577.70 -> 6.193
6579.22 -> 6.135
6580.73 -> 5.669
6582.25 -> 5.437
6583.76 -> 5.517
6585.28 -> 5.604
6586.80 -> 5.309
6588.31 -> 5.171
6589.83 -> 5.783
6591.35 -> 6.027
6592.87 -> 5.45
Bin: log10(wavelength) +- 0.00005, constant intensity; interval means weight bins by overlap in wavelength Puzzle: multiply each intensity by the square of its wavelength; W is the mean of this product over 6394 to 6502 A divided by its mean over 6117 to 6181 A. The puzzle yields 1.5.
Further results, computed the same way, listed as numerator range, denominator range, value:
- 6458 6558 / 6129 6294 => 1.36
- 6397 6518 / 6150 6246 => 1.31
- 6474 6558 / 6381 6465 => 1.05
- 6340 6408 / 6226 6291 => 1.17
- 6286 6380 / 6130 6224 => 1.21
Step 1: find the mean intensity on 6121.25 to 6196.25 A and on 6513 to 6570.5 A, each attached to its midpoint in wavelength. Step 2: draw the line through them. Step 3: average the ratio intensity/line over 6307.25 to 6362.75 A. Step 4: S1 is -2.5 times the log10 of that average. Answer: -0.06 mag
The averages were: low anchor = 3.87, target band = 4.76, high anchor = 5.23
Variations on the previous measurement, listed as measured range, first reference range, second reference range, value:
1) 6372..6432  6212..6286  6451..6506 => -0.05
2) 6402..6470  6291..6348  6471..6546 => 0.00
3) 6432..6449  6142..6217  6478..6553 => -0.06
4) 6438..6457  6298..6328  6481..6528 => 0.02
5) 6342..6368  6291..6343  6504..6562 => 0.02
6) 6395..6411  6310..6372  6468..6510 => -0.12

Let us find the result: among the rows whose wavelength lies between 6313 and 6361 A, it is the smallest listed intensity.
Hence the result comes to 4.009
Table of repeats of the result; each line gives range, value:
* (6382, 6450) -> 4.804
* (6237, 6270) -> 3.552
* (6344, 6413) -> 2.836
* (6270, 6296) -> 4.186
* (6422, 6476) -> 4.189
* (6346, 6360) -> 4.46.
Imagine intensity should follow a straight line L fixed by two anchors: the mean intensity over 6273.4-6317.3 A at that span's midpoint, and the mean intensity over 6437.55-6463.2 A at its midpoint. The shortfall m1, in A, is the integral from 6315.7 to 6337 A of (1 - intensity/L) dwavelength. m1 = 1.6 A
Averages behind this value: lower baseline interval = 4.85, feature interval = 4.53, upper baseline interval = 5.05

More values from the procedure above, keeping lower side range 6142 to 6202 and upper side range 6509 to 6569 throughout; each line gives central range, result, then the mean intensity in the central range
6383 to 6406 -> -4.2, 5.63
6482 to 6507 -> -1.9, 5.5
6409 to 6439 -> -2.2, 5.21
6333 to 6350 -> -0.3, 4.69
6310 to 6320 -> -0.6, 4.78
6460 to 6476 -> -0.4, 5.14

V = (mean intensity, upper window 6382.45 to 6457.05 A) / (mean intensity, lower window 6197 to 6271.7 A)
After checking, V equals 1.2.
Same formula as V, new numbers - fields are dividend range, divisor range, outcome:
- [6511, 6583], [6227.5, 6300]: 1.17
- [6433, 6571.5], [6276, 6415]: 1.07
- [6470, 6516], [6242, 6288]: 1.25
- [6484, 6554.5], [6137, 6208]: 1.35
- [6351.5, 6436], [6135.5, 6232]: 1.23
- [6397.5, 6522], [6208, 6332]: 1.15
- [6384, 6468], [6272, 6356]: 1.10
